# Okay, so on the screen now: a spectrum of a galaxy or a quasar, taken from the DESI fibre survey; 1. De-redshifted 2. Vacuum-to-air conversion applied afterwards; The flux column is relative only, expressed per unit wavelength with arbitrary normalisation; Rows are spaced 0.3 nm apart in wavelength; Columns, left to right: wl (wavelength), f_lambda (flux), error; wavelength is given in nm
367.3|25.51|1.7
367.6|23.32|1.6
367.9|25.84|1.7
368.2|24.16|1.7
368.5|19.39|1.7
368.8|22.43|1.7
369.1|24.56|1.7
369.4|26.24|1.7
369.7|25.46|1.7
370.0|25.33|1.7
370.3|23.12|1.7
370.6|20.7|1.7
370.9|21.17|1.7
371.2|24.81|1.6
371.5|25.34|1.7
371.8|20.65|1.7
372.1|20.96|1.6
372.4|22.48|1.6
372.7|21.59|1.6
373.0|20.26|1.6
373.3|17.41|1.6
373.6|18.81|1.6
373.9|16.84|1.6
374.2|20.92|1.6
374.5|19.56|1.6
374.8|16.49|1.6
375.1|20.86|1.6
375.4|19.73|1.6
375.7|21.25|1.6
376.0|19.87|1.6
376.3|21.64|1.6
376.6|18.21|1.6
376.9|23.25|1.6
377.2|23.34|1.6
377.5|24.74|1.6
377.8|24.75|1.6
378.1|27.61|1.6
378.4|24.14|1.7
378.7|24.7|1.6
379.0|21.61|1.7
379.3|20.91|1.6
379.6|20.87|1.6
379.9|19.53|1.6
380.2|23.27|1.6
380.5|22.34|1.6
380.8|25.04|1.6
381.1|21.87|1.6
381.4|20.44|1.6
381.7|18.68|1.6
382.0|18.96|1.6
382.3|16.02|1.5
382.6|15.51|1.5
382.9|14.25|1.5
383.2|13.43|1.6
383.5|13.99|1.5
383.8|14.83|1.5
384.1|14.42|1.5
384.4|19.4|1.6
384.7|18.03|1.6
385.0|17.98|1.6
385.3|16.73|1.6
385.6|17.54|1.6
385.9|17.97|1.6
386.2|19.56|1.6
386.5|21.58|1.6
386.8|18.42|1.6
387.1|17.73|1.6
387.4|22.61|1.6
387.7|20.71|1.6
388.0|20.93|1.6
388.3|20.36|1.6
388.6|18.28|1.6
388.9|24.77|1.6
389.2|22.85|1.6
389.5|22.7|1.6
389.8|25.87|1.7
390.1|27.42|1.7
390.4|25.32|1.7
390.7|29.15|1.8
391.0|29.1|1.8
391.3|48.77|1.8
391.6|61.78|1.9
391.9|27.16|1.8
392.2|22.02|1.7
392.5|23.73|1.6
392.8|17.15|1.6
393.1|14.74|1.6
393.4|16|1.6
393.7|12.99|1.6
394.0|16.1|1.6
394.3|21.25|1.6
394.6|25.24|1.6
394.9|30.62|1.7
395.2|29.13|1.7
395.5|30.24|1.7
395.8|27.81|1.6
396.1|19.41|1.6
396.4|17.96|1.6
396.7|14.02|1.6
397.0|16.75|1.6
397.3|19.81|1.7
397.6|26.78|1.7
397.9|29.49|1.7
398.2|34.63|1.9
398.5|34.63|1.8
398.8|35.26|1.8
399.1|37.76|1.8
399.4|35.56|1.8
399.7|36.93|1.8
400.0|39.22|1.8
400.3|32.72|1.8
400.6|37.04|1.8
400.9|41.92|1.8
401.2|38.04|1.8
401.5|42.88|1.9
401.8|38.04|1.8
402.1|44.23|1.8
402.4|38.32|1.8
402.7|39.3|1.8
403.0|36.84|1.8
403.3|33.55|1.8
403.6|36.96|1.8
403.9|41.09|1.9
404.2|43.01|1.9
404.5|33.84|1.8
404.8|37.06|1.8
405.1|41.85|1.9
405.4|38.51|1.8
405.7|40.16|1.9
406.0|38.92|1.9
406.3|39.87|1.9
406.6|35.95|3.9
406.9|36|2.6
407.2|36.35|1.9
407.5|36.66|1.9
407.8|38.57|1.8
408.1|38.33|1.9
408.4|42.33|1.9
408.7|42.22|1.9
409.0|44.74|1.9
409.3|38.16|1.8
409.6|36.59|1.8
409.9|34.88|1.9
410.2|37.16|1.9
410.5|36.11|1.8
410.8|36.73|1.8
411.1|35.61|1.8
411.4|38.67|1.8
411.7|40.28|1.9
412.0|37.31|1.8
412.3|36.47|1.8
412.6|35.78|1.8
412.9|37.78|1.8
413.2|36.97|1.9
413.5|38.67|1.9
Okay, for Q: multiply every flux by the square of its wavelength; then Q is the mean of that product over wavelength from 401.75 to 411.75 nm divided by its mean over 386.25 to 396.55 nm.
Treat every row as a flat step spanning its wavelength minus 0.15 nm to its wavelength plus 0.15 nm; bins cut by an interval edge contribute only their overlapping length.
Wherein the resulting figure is 1.7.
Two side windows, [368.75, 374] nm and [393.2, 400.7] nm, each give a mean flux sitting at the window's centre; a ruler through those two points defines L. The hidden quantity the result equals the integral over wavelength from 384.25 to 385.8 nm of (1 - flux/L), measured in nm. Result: 0.43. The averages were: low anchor 22.2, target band 17.9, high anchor 26.9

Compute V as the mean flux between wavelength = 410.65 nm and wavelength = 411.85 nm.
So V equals 37.8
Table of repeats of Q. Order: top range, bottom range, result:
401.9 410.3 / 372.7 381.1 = 2.09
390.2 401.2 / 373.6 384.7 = 1.55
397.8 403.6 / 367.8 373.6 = 1.93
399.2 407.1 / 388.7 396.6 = 1.58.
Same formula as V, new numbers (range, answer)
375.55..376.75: 20.2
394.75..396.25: 27.4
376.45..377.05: 20.7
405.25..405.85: 39.3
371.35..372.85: 22.2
